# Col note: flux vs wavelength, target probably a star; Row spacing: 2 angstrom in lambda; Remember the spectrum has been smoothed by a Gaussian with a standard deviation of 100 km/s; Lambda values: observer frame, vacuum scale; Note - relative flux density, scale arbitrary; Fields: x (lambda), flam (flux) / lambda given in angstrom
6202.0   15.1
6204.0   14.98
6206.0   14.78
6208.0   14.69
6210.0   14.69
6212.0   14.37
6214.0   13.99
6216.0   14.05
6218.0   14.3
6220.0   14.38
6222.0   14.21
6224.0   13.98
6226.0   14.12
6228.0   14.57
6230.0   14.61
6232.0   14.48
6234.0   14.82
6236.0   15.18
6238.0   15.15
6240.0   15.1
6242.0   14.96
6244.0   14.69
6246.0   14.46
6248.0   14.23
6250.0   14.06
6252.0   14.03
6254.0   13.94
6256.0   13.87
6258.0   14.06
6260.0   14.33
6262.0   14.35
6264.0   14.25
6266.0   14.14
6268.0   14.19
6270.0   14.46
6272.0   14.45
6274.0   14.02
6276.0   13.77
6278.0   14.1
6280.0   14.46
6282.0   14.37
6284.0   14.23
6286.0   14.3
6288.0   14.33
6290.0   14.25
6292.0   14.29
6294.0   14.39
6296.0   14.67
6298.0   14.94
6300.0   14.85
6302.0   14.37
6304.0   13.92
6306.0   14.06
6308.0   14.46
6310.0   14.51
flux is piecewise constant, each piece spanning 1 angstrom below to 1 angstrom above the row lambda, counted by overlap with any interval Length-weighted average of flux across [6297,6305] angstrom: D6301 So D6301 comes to 14.5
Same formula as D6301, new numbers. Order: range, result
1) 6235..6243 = 15.1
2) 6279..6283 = 14.4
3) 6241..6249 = 14.6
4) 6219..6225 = 14.2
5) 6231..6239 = 14.9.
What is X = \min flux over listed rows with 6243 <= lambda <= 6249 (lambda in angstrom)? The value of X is 14.23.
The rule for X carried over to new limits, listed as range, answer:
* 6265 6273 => 14.14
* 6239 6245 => 14.69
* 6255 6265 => 13.87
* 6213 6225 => 13.98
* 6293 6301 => 14.39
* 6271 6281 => 13.77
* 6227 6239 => 14.48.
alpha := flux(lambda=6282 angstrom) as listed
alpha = 14.37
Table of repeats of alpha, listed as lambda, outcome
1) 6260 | 14.33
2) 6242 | 14.96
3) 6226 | 14.12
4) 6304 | 13.92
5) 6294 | 14.39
